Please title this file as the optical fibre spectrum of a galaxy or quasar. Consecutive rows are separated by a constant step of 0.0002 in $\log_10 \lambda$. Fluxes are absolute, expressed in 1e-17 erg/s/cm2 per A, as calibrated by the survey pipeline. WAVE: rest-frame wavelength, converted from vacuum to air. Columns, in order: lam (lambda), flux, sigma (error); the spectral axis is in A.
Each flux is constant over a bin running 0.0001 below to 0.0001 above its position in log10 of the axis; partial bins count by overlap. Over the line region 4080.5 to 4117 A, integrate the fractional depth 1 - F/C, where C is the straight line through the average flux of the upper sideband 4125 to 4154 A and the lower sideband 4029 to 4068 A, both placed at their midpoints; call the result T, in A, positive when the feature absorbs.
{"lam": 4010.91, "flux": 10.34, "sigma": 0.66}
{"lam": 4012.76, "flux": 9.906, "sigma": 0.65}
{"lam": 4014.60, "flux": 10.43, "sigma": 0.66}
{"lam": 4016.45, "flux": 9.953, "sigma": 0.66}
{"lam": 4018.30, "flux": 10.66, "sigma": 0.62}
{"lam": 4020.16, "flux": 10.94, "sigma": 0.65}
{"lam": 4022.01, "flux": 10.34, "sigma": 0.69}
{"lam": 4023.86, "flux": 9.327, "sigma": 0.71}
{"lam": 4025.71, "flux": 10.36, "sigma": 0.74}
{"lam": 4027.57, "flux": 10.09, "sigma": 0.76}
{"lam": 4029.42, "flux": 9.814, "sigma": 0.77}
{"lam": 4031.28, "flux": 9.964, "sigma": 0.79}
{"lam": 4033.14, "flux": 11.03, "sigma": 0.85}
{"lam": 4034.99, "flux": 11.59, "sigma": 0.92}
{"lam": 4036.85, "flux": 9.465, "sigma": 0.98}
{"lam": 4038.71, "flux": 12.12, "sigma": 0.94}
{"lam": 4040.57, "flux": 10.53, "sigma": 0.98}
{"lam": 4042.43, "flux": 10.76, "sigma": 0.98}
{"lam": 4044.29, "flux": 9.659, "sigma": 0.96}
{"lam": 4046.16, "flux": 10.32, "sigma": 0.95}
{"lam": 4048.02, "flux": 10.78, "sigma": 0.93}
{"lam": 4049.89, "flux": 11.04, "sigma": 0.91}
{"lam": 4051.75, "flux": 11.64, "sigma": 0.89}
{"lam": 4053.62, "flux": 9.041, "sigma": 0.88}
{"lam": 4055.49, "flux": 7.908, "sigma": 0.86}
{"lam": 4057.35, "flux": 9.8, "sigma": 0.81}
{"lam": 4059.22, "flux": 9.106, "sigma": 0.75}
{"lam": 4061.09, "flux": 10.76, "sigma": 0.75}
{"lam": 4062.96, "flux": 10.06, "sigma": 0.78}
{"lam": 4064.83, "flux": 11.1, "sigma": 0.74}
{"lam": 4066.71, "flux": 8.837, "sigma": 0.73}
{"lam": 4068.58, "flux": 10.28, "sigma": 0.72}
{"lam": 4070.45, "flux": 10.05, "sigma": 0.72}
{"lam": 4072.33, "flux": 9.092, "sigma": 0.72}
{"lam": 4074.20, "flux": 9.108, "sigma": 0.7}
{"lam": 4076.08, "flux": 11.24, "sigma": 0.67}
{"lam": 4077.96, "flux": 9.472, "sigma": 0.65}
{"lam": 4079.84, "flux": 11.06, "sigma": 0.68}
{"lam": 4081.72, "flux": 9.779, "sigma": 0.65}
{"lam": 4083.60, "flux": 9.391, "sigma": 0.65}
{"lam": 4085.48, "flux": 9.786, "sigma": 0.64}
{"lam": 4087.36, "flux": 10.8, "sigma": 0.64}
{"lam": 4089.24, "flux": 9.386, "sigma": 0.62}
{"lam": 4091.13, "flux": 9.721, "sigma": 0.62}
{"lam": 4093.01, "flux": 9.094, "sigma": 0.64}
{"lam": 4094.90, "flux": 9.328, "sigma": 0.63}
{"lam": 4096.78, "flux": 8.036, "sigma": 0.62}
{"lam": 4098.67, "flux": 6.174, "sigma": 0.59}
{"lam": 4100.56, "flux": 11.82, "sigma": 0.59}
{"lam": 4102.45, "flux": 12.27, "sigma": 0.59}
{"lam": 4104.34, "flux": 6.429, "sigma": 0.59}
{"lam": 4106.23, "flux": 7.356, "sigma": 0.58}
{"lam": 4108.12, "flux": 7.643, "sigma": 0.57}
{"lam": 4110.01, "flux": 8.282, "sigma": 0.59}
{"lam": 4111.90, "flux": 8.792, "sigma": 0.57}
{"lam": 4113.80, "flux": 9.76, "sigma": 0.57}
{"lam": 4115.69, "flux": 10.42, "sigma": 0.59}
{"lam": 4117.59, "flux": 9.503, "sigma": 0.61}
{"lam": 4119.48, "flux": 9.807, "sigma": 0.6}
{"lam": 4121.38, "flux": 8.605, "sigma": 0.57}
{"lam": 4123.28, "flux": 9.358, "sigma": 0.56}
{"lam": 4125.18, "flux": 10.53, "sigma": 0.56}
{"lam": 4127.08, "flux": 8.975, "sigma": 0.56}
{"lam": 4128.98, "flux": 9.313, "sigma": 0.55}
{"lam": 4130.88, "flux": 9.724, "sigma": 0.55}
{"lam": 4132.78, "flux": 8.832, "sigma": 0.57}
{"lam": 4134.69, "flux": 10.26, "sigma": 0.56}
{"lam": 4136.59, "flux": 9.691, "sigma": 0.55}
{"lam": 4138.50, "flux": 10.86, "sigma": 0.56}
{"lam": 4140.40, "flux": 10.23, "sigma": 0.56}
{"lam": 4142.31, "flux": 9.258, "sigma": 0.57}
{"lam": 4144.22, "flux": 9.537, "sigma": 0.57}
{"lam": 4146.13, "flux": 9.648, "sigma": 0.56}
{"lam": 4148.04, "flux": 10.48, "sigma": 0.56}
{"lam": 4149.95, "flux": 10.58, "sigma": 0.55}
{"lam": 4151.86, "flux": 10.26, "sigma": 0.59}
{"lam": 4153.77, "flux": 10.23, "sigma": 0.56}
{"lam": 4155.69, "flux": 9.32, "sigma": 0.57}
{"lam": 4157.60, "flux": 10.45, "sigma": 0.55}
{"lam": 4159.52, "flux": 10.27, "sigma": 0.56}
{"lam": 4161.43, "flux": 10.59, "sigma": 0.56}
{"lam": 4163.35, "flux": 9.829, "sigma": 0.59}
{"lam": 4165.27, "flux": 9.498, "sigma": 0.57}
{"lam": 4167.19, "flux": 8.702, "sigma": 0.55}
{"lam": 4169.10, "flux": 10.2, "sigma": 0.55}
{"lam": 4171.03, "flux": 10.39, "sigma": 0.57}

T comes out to 3.1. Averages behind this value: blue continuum 10.3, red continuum 9.88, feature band 9.19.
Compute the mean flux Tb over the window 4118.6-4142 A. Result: 9.67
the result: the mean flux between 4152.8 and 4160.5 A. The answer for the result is 10.1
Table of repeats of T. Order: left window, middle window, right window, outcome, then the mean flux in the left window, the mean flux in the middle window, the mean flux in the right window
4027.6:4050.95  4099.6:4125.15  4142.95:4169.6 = 2.3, 10.6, 9.28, 9.96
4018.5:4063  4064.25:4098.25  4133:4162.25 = 1.7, 10.3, 9.68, 10.1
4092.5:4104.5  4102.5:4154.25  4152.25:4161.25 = 1.1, 9.18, 9.47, 10.1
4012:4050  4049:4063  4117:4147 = 0.4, 10.4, 9.91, 9.64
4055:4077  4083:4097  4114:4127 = 0.3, 9.82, 9.52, 9.66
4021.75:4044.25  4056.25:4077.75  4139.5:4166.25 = 0.8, 10.4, 9.92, 10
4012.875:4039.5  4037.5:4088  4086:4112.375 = -2.3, 10.4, 10.1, 8.95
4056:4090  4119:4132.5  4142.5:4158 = 0.7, 9.93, 9.43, 10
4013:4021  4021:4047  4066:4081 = -0.3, 10.4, 10.4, 9.91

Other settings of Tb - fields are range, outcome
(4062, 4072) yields 10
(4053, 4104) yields 9.69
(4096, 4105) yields 9.04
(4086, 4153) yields 9.46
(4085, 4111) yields 9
